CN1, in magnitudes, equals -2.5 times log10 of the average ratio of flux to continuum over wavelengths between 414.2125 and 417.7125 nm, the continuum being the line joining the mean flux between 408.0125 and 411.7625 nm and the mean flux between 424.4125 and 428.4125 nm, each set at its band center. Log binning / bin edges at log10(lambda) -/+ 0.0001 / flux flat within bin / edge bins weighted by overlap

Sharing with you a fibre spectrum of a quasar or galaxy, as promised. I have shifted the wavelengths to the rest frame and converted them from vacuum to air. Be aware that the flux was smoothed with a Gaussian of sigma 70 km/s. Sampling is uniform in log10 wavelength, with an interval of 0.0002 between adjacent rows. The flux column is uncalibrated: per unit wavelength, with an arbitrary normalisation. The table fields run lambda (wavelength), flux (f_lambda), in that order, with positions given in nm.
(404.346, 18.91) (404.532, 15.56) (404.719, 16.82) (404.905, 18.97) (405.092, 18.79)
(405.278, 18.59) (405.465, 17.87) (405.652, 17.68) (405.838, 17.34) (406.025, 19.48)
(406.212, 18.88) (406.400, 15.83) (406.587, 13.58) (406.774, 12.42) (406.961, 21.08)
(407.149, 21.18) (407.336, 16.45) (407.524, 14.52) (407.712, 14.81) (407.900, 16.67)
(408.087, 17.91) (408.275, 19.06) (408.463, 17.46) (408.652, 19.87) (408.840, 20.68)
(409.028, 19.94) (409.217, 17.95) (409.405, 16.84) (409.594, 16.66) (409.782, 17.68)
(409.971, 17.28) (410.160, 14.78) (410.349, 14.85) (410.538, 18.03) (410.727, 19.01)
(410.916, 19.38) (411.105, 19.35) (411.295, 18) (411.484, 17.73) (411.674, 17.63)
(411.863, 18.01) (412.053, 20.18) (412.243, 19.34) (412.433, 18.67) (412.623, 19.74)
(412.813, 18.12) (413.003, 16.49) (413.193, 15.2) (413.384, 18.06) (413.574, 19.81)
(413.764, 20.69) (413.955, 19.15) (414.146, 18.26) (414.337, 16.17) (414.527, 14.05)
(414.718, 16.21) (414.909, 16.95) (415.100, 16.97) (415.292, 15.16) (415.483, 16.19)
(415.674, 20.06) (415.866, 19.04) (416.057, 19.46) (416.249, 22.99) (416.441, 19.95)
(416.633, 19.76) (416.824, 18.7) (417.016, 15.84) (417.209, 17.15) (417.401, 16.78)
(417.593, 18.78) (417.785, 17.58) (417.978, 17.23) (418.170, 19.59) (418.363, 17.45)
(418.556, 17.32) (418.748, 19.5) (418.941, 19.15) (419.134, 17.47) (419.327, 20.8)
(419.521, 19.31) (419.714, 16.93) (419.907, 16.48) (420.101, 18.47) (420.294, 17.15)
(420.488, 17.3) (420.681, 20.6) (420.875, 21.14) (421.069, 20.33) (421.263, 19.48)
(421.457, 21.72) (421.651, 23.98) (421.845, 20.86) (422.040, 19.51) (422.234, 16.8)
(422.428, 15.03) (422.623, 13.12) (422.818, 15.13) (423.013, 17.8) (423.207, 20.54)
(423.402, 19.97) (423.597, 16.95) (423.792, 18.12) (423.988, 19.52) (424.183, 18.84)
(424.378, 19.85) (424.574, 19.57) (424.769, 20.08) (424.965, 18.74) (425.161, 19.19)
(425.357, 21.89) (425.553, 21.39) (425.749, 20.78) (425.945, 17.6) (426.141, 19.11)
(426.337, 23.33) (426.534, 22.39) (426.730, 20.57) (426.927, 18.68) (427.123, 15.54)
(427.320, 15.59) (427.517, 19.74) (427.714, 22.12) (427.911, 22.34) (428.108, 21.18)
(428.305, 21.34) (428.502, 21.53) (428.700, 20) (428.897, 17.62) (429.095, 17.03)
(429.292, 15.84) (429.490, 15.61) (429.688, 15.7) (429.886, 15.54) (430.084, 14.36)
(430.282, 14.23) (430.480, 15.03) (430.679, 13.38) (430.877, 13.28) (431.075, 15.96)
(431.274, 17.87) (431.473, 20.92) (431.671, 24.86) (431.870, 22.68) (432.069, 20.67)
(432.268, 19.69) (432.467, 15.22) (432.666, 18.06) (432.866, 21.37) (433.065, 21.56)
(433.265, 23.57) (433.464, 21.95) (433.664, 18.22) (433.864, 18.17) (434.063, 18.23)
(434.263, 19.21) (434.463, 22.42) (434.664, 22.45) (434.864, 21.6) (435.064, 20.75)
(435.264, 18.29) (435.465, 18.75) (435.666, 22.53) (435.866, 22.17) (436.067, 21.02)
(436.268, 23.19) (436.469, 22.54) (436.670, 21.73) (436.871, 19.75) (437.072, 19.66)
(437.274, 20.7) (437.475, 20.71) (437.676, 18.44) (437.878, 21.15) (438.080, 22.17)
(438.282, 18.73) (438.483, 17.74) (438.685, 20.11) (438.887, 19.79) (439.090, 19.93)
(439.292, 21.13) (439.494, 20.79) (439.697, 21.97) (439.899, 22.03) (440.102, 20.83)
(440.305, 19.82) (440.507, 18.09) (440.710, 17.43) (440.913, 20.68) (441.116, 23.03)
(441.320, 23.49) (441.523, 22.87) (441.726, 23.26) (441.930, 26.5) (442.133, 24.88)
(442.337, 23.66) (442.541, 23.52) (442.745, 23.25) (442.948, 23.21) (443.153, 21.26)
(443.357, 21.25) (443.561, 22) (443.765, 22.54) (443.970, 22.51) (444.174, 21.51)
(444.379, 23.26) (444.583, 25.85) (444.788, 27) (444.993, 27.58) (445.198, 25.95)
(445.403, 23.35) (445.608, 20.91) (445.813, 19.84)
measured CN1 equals 0.06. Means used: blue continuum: 18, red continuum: 20.1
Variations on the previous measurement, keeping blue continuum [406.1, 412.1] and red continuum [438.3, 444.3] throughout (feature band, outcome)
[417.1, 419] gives 0.04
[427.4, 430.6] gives 0.12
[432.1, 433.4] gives 0.03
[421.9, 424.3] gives 0.10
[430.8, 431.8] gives 0.09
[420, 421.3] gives -0.01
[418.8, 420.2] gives 0.03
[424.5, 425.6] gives -0.03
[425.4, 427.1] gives -0.03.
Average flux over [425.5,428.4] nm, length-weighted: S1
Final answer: 20.1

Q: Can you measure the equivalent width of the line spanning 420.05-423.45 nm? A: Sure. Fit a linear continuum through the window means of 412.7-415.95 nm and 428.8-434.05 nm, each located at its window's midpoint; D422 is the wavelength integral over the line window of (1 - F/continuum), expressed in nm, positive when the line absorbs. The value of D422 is -0.21 nm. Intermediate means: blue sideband 17.5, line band 18.8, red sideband 18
